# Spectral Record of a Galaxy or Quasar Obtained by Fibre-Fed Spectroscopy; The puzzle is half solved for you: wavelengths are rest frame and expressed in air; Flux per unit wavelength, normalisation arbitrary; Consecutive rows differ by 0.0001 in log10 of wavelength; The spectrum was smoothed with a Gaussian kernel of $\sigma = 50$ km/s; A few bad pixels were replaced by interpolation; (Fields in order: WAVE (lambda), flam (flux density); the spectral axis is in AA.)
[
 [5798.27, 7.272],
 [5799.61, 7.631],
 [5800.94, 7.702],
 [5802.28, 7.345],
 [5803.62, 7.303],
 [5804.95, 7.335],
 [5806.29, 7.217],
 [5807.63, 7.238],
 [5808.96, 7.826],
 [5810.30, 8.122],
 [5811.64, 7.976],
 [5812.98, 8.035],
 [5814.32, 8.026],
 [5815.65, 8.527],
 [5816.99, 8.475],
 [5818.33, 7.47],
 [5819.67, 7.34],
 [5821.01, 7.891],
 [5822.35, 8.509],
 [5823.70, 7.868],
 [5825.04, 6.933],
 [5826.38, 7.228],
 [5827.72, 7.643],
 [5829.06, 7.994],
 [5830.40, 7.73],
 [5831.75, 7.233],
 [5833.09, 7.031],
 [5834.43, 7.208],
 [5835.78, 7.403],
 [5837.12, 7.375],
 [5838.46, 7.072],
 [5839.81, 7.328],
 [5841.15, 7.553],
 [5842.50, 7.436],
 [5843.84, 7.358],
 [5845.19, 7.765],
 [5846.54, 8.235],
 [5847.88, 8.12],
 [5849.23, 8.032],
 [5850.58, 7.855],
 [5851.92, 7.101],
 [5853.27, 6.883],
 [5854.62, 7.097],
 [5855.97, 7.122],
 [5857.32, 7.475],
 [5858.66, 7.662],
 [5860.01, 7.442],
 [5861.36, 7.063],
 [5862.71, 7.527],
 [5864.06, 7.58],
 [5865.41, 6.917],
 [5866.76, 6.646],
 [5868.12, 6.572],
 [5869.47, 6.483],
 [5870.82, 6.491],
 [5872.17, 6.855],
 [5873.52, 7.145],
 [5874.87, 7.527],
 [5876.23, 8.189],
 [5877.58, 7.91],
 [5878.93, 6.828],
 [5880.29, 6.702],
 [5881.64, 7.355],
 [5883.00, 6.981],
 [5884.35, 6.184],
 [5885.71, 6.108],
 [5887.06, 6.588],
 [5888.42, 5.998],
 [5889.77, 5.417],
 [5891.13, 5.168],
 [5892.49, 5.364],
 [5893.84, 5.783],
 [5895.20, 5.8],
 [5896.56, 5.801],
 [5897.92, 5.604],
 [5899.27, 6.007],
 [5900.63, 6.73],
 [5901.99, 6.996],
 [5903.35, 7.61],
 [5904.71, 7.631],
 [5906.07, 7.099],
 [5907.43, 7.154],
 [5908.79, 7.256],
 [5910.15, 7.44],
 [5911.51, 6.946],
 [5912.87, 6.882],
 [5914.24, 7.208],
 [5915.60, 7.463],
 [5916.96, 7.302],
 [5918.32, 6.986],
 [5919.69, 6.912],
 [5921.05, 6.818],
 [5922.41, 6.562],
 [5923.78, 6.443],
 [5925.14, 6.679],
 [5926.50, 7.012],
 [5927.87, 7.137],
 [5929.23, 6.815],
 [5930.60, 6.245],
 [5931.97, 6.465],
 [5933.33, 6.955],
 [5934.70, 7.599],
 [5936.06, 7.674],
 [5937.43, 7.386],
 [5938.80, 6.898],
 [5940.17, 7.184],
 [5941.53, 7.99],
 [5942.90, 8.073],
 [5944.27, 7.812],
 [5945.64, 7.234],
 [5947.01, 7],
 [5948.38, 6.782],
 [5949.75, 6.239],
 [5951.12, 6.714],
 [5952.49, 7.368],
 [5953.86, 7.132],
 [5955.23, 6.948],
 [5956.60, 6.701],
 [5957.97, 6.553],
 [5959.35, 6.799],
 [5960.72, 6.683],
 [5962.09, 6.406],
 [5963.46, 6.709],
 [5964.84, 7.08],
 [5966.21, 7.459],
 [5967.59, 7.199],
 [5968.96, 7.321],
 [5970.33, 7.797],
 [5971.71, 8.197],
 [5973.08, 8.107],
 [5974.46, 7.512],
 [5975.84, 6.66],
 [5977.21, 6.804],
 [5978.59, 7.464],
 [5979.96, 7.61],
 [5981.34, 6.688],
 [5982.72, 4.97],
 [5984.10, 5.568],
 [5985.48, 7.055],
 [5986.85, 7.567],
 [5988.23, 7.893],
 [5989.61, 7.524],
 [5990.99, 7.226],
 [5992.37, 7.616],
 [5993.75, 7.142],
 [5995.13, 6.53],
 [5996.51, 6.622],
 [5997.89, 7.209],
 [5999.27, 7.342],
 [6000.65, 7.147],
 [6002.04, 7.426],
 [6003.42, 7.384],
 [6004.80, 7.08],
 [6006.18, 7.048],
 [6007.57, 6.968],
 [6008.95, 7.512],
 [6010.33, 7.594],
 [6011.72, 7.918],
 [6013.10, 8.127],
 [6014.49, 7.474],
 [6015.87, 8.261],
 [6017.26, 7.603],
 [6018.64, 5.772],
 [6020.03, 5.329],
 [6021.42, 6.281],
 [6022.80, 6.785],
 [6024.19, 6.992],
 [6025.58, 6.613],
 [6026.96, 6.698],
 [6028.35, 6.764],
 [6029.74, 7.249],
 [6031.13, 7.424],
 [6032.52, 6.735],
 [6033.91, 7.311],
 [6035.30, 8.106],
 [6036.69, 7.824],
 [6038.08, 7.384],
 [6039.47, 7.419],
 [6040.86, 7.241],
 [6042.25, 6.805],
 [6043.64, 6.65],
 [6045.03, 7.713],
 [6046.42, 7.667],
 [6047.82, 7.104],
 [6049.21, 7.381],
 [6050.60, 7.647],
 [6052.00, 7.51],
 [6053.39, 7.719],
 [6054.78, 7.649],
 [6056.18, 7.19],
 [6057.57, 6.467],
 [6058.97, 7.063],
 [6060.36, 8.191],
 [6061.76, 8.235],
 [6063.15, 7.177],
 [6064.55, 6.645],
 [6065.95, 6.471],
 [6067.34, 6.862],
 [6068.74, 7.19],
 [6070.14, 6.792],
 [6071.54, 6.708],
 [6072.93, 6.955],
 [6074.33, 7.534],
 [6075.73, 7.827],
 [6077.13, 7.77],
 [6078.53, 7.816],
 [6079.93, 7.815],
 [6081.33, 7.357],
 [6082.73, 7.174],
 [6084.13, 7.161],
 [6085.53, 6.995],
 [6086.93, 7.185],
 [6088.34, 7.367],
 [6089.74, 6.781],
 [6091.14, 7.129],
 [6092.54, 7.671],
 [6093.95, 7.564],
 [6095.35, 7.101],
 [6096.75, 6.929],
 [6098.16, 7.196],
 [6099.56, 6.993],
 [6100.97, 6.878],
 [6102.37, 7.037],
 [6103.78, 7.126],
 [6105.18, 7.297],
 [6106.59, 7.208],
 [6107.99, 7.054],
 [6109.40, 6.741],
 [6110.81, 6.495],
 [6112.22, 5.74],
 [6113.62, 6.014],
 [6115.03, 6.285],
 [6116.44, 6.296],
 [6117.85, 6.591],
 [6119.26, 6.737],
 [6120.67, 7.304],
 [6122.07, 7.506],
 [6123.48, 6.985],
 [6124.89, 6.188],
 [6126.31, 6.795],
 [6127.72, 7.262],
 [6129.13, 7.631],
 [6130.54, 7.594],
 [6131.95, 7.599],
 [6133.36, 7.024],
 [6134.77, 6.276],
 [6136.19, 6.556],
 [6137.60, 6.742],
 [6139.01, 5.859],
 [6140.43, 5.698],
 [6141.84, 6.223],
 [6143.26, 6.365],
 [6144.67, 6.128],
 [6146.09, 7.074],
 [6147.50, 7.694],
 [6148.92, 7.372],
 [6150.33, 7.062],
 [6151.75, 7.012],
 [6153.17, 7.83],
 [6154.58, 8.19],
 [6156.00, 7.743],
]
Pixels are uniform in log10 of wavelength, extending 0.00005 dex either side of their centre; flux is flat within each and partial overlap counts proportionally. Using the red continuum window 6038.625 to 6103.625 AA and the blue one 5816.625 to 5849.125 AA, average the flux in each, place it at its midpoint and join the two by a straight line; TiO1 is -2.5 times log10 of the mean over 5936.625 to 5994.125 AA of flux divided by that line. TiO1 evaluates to 0.04 mag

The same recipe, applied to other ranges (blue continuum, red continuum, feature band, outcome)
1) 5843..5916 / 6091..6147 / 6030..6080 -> -0.07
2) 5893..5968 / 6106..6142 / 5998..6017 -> -0.10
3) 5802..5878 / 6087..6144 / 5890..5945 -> 0.07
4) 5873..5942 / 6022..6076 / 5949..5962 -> 0.03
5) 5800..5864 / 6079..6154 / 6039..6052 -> -0.03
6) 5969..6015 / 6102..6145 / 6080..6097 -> -0.06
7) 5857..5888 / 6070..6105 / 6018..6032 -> 0.09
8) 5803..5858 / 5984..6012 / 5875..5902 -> 0.17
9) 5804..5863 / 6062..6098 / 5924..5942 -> 0.06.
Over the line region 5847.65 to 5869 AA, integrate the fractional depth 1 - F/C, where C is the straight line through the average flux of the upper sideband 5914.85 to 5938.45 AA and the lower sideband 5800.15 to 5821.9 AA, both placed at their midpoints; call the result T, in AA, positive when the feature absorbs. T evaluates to 0.40 AA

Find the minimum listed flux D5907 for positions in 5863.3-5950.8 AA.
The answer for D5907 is 5.168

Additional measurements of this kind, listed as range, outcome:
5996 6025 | 5.329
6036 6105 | 6.467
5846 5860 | 6.883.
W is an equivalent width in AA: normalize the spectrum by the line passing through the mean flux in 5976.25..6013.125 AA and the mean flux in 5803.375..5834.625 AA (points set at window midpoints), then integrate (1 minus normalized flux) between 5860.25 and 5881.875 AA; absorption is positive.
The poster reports 1.2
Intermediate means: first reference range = 7.69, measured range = 7.11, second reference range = 7.13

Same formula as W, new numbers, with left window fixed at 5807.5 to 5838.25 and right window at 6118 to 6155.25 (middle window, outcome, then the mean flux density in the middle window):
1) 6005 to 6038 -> 0.3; 7.15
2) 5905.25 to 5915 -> 0.4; 7.15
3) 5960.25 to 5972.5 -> 0.2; 7.23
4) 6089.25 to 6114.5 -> 0.3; 6.94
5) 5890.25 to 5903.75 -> 2.6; 6.04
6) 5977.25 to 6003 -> 0.9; 7.03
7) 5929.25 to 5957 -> 1.1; 7.12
